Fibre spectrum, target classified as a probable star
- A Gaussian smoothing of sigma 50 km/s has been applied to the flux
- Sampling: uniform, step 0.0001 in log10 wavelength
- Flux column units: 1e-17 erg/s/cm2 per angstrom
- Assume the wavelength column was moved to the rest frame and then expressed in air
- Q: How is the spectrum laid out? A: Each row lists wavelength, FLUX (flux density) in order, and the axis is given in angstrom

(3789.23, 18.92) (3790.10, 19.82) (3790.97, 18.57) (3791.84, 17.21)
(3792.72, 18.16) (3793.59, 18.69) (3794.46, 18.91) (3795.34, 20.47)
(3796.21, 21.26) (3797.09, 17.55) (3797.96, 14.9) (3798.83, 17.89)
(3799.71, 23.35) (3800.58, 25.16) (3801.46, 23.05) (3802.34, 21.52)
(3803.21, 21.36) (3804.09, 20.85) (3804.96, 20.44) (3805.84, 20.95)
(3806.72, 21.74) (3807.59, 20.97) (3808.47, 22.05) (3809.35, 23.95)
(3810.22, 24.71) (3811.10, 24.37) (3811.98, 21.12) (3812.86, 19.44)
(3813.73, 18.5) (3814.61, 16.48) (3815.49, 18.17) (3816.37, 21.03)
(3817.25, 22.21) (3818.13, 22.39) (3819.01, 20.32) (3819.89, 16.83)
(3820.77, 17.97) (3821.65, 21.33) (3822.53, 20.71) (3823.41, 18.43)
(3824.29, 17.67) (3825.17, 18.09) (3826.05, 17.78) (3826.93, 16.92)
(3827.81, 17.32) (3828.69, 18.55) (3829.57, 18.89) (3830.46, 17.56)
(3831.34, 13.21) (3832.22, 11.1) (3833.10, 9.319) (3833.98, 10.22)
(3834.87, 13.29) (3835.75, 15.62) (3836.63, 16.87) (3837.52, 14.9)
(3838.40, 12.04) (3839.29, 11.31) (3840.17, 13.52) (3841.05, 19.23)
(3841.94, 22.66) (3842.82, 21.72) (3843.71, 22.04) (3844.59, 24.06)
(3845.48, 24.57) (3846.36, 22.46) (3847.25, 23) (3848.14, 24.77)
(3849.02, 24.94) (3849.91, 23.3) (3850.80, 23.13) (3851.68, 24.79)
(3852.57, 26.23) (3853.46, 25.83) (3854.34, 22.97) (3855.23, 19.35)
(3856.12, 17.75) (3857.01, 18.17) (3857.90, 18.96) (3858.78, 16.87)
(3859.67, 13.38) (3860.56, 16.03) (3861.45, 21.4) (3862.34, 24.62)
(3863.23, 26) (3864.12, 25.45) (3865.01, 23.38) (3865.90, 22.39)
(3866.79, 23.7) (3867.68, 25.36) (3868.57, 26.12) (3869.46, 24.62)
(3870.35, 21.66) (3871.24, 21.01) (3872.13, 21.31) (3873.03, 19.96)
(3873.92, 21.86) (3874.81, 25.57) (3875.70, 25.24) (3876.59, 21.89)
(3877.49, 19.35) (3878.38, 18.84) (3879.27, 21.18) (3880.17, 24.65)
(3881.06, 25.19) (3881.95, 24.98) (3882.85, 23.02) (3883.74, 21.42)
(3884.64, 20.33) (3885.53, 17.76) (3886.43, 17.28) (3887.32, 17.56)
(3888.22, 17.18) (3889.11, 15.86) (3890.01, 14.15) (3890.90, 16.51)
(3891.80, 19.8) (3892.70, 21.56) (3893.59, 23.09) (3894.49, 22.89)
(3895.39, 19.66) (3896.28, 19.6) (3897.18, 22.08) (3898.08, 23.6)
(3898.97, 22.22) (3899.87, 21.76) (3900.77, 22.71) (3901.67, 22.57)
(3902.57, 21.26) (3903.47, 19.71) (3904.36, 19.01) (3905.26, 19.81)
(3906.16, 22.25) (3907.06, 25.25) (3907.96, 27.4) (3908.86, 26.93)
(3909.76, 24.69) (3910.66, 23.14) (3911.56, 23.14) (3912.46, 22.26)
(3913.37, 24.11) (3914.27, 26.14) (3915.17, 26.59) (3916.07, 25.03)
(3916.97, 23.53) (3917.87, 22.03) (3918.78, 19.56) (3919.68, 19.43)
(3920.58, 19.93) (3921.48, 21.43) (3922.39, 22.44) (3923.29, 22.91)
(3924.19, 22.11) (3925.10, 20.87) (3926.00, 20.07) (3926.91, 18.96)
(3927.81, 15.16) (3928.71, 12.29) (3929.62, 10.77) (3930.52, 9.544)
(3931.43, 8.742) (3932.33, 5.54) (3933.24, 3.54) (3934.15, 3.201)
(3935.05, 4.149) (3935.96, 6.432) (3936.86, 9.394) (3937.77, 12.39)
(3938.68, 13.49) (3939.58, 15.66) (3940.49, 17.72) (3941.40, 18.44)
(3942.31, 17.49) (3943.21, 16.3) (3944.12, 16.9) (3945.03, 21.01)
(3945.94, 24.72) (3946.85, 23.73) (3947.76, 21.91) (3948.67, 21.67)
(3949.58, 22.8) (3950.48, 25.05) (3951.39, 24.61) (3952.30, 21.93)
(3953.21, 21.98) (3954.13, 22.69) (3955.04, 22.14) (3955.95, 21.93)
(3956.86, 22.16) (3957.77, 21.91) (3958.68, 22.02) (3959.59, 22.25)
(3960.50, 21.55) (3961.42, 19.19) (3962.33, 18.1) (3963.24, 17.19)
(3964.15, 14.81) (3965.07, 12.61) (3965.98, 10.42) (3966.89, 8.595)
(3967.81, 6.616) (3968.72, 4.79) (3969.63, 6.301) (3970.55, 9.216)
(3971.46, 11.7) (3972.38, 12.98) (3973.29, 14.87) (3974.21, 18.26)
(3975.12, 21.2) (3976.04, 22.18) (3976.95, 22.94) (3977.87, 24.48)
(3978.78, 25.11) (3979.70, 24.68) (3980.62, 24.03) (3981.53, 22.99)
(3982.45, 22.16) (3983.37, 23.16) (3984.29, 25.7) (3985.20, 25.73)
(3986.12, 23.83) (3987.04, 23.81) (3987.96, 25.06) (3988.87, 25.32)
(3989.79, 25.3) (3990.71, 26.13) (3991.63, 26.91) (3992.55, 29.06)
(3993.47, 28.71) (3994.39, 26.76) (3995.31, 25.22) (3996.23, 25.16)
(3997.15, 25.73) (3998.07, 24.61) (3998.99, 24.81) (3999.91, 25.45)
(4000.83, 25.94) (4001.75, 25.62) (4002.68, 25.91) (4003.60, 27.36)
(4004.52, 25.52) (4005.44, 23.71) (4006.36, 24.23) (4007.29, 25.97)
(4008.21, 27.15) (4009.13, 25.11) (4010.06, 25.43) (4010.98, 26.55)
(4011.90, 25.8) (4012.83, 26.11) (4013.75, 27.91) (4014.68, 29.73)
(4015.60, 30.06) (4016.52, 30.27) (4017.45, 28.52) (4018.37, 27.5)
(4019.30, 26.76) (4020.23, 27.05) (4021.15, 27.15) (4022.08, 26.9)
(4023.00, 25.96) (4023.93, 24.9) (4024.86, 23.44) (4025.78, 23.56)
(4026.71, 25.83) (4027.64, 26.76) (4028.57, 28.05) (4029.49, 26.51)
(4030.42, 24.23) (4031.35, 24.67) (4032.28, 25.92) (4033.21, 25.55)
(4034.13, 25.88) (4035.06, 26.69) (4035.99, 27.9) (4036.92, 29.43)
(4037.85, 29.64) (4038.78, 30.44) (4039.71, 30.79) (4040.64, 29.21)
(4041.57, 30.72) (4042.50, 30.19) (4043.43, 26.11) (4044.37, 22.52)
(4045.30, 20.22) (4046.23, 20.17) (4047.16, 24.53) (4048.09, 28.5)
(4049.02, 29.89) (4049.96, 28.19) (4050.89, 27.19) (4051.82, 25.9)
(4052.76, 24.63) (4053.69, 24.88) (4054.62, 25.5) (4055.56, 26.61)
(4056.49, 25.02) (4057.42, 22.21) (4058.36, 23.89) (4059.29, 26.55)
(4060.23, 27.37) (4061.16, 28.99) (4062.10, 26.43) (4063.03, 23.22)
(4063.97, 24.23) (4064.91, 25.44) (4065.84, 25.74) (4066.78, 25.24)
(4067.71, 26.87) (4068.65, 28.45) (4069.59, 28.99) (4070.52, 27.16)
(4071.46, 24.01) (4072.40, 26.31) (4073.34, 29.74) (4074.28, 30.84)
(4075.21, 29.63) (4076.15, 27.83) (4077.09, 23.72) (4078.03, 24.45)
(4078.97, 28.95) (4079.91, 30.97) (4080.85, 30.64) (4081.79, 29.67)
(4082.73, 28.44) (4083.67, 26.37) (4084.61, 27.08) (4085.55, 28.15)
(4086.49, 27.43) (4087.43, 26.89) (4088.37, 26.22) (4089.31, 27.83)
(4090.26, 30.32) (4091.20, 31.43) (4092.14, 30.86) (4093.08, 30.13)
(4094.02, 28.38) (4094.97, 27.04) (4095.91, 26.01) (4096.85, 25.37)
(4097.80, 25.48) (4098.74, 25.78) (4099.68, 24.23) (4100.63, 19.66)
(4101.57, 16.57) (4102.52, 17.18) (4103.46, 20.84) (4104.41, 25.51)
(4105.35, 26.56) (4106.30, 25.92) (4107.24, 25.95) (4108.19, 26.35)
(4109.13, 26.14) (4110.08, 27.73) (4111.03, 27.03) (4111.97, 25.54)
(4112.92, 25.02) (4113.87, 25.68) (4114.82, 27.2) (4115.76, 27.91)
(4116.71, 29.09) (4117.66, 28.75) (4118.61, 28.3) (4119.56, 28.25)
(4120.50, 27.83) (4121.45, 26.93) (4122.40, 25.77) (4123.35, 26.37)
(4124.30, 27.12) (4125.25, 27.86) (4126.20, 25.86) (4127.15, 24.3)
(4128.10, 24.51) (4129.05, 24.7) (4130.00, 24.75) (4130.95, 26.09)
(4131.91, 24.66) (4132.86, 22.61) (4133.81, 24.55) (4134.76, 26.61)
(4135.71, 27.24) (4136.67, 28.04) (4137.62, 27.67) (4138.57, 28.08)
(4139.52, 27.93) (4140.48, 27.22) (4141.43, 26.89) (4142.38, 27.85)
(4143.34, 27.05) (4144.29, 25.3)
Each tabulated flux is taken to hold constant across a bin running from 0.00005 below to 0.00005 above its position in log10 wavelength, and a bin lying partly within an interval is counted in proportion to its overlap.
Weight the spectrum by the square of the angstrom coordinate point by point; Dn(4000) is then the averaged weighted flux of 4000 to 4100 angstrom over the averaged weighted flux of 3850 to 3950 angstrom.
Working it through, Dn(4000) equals 1.45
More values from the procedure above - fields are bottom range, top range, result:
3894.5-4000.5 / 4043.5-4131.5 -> 1.41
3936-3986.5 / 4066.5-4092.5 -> 1.58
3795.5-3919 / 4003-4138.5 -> 1.42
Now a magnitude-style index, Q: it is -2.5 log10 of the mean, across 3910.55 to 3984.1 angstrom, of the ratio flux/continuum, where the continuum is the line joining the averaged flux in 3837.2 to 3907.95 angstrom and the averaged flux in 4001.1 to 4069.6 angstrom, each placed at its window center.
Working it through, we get 0.288 mag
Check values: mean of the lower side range 21.2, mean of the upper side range 26.4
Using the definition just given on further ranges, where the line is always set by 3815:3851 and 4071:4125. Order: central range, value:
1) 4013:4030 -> -0.11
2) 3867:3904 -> -0.06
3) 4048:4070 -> -0.03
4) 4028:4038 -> -0.08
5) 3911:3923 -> -0.08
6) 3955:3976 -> 0.40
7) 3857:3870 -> -0.13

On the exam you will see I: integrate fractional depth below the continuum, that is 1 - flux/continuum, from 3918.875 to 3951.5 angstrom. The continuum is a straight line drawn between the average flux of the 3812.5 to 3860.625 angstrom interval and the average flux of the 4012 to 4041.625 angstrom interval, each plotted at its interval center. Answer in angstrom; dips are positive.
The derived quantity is 9.6 angstrom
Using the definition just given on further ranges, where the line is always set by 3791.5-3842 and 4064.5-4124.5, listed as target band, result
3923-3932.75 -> 3.0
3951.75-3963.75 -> 0.8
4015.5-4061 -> -2.6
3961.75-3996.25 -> 5.1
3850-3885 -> -3.6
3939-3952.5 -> 1.1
